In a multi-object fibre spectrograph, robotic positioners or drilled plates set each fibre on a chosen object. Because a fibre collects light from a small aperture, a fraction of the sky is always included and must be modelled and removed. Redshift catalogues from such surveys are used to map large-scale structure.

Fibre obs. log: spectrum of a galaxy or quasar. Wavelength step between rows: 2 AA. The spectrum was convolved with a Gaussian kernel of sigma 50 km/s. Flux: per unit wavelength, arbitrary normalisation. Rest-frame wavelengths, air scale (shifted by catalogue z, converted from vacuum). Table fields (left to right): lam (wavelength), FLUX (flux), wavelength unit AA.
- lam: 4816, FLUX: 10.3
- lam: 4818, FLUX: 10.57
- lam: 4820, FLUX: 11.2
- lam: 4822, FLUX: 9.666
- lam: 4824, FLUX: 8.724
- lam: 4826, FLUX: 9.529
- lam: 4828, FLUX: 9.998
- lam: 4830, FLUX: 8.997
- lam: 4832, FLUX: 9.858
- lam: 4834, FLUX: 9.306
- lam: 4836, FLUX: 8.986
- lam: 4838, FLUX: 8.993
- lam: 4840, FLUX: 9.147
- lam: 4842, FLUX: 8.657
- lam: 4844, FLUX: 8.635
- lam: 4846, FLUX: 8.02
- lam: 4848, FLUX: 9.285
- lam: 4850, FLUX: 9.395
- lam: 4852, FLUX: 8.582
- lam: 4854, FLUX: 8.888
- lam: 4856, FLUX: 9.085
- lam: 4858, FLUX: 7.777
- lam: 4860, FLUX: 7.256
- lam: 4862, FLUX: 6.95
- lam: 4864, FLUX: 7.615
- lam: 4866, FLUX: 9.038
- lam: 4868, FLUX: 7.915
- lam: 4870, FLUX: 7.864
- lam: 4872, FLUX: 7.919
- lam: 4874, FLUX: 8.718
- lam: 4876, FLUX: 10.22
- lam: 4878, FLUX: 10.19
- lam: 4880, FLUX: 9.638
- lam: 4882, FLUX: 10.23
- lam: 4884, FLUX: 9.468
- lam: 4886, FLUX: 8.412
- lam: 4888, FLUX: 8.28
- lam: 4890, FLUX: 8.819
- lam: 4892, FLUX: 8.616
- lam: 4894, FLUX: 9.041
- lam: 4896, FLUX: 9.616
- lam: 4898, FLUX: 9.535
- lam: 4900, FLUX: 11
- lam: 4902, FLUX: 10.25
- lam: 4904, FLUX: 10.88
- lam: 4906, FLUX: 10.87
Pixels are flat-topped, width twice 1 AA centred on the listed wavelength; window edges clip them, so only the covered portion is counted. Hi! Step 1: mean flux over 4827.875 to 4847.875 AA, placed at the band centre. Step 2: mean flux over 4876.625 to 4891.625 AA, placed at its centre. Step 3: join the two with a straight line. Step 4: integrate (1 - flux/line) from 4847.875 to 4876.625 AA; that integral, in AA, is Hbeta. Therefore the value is 2.4 AA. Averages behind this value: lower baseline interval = 9.03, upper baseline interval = 9.29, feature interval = 8.38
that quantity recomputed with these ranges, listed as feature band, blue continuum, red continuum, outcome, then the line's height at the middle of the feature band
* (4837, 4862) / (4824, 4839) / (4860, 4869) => -0.2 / 8.5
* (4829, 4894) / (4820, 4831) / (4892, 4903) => 5.9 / 9.66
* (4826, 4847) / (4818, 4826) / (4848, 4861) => 0.5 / 9.31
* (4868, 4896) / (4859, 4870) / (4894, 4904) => -0.3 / 8.94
